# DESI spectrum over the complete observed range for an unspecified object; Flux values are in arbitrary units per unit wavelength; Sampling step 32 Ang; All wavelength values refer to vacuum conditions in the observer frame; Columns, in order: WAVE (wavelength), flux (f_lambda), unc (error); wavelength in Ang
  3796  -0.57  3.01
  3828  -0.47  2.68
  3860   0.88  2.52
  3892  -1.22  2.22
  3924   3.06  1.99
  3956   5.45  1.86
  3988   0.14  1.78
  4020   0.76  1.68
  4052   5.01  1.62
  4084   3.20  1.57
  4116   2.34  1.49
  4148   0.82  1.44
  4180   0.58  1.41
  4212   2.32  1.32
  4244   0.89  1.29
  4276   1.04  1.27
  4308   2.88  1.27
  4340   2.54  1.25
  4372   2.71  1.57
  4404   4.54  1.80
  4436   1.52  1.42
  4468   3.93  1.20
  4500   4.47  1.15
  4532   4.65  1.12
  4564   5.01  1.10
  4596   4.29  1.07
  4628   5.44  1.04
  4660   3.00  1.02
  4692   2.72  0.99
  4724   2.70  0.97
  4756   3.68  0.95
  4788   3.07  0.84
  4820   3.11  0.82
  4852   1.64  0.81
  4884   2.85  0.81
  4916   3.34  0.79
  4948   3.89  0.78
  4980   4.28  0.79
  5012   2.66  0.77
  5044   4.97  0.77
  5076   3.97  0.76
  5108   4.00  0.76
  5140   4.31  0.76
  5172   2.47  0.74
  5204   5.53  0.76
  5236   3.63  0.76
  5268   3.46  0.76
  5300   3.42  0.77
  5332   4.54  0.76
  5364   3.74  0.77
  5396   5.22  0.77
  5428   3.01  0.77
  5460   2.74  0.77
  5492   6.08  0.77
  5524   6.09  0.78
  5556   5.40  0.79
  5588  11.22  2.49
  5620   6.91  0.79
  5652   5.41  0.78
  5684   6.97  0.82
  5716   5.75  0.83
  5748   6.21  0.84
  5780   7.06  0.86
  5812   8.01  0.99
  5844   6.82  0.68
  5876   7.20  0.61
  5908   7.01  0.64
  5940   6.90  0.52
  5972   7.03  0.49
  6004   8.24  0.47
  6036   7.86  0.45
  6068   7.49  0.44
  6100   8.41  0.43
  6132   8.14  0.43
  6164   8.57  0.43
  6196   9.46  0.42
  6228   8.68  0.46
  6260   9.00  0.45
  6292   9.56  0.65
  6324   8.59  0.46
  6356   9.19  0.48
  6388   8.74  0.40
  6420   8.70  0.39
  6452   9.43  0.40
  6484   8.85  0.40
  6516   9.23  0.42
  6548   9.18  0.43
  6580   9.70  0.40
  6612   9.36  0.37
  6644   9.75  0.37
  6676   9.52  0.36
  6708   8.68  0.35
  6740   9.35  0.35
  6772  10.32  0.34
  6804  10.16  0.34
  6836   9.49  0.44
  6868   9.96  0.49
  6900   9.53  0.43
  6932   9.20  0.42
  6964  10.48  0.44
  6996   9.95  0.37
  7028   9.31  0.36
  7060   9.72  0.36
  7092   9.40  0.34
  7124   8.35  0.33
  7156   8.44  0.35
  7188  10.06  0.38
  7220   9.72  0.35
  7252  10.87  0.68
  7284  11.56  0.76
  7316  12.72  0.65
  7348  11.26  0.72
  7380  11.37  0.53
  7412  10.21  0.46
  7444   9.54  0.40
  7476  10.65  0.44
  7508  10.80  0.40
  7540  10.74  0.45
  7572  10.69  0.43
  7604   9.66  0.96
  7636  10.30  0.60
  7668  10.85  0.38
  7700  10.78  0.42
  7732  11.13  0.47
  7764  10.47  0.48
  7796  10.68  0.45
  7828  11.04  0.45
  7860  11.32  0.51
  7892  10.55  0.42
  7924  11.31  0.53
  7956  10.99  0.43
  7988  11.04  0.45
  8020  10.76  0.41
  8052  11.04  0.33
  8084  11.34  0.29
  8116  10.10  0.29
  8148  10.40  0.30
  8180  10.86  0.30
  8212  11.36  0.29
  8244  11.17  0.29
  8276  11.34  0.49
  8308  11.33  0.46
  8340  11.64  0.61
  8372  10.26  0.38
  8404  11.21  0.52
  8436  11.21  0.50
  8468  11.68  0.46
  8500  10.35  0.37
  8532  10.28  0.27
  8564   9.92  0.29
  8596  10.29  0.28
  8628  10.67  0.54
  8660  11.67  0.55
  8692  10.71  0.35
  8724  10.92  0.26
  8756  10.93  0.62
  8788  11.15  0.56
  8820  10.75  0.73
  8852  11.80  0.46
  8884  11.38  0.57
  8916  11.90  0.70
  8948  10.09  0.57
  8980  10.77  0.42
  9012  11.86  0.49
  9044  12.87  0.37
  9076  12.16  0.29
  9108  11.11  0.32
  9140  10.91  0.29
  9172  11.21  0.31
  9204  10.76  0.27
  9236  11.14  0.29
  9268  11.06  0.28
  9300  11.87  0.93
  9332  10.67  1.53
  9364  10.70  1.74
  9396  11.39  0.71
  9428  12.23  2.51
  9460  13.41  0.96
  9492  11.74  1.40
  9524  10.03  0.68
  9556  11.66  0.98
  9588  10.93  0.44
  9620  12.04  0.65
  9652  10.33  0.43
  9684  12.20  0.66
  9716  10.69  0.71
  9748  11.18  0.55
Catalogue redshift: 0.376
